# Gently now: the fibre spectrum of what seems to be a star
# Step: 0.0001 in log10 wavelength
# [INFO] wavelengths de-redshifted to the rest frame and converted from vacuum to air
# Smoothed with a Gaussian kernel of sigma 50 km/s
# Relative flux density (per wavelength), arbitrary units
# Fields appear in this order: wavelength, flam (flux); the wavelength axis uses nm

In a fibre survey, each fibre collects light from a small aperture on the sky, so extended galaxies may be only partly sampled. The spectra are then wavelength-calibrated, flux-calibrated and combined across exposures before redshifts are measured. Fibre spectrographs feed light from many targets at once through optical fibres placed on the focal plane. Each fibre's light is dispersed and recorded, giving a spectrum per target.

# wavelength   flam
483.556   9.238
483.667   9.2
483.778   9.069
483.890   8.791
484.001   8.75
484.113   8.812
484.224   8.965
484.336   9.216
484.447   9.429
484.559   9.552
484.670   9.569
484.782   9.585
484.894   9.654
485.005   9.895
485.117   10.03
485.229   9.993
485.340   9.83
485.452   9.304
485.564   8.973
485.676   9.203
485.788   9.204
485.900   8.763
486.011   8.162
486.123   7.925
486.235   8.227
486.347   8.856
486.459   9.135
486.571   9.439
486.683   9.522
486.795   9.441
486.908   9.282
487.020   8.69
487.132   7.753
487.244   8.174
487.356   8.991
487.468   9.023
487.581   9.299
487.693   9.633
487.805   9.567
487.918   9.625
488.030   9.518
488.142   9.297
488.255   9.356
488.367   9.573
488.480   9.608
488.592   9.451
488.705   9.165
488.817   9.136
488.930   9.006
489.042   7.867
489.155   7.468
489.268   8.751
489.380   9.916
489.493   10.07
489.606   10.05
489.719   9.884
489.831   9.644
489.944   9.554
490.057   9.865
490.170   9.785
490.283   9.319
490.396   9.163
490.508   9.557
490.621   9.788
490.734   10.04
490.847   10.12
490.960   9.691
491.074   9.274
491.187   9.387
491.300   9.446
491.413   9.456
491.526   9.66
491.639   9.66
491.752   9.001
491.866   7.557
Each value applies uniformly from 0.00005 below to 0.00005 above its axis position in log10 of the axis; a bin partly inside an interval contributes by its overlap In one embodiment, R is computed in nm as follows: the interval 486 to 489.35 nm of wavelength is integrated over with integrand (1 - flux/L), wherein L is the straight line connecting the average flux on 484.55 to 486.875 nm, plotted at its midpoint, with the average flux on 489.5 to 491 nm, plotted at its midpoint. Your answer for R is 0.17 nm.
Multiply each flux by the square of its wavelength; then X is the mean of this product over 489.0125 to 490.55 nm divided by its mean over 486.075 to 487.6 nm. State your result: 1.07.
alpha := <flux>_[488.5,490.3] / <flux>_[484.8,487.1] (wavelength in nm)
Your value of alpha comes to 1.02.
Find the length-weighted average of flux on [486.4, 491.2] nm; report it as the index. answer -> 9.32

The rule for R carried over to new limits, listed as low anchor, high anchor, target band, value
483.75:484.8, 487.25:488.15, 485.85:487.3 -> 0.08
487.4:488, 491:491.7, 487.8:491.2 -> 0.01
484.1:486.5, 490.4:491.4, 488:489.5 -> 0.05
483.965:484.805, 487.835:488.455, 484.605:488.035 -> 0.07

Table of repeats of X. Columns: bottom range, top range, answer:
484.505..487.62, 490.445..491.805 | 1.07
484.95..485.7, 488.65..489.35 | 0.91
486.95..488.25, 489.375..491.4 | 1.08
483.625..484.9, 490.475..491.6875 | 1.08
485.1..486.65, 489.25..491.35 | 1.09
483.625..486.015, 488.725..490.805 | 1.03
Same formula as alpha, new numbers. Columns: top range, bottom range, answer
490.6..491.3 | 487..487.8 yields 1.09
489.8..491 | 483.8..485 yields 1.05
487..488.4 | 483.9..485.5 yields 0.96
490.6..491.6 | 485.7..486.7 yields 1.10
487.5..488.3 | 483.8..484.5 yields 1.05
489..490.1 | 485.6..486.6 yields 1.06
